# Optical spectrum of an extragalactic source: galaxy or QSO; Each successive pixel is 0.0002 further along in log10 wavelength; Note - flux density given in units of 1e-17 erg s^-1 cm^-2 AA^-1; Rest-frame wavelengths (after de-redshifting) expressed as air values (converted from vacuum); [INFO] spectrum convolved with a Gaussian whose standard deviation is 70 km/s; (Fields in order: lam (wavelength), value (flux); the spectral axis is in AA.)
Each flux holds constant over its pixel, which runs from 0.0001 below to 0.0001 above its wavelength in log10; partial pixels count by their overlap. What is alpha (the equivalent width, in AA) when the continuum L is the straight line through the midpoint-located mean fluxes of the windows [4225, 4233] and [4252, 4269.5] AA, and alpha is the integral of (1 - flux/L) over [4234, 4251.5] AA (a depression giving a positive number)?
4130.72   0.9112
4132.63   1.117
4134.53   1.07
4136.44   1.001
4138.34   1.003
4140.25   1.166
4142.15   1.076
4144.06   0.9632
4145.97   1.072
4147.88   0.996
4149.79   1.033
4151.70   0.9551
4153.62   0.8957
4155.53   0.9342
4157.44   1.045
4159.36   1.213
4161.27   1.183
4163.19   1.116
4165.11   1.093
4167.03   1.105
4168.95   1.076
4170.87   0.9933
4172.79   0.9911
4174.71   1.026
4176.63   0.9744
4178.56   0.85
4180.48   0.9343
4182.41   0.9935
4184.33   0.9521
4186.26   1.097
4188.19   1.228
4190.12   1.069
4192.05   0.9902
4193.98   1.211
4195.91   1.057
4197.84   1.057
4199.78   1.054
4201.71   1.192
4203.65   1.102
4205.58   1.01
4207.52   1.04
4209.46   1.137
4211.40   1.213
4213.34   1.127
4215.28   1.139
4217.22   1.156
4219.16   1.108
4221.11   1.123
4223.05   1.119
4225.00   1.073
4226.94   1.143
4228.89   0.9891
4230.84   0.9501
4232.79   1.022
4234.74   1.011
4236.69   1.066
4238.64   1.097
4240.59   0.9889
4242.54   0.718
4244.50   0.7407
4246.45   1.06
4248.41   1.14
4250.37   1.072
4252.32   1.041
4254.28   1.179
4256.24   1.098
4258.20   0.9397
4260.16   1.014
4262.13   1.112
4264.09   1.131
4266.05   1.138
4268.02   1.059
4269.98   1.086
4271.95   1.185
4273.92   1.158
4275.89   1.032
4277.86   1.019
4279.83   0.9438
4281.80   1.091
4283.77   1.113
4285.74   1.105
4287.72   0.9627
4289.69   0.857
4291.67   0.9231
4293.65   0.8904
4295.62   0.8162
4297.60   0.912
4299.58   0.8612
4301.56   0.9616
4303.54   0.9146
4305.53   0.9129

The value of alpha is 1.1 AA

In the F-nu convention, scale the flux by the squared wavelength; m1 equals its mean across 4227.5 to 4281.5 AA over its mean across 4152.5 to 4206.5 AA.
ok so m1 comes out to 1.02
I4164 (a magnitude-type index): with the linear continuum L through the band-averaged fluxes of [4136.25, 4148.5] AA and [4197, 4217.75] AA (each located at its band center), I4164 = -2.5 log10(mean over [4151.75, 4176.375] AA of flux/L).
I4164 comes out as 0.017 mag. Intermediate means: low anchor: 1.04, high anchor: 1.11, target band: 1.05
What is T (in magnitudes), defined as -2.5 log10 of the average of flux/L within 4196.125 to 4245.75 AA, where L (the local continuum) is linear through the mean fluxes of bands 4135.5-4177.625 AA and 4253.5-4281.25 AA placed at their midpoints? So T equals 0.007 mag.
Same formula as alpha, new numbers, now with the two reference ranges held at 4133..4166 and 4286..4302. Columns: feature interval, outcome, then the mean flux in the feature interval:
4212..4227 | -2.2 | 1.12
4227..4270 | -3.7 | 1.03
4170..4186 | 0.8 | 0.97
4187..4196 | -1.0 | 1.12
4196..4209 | -1.1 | 1.08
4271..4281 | -1.6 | 1.07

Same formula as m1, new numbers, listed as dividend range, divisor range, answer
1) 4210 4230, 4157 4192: 1.09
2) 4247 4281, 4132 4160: 1.10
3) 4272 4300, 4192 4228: 0.92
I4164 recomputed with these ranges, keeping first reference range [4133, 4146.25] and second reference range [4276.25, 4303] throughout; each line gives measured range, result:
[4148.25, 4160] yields 0.039 mag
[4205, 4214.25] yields -0.102 mag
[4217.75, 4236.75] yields -0.067 mag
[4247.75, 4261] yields -0.092 mag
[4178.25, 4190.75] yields -0.001 mag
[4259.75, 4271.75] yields -0.132 mag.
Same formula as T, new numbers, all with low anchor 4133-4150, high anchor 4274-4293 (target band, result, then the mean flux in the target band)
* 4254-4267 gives -0.07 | 1.08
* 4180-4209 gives -0.04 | 1.07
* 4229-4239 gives 0.00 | 1.02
